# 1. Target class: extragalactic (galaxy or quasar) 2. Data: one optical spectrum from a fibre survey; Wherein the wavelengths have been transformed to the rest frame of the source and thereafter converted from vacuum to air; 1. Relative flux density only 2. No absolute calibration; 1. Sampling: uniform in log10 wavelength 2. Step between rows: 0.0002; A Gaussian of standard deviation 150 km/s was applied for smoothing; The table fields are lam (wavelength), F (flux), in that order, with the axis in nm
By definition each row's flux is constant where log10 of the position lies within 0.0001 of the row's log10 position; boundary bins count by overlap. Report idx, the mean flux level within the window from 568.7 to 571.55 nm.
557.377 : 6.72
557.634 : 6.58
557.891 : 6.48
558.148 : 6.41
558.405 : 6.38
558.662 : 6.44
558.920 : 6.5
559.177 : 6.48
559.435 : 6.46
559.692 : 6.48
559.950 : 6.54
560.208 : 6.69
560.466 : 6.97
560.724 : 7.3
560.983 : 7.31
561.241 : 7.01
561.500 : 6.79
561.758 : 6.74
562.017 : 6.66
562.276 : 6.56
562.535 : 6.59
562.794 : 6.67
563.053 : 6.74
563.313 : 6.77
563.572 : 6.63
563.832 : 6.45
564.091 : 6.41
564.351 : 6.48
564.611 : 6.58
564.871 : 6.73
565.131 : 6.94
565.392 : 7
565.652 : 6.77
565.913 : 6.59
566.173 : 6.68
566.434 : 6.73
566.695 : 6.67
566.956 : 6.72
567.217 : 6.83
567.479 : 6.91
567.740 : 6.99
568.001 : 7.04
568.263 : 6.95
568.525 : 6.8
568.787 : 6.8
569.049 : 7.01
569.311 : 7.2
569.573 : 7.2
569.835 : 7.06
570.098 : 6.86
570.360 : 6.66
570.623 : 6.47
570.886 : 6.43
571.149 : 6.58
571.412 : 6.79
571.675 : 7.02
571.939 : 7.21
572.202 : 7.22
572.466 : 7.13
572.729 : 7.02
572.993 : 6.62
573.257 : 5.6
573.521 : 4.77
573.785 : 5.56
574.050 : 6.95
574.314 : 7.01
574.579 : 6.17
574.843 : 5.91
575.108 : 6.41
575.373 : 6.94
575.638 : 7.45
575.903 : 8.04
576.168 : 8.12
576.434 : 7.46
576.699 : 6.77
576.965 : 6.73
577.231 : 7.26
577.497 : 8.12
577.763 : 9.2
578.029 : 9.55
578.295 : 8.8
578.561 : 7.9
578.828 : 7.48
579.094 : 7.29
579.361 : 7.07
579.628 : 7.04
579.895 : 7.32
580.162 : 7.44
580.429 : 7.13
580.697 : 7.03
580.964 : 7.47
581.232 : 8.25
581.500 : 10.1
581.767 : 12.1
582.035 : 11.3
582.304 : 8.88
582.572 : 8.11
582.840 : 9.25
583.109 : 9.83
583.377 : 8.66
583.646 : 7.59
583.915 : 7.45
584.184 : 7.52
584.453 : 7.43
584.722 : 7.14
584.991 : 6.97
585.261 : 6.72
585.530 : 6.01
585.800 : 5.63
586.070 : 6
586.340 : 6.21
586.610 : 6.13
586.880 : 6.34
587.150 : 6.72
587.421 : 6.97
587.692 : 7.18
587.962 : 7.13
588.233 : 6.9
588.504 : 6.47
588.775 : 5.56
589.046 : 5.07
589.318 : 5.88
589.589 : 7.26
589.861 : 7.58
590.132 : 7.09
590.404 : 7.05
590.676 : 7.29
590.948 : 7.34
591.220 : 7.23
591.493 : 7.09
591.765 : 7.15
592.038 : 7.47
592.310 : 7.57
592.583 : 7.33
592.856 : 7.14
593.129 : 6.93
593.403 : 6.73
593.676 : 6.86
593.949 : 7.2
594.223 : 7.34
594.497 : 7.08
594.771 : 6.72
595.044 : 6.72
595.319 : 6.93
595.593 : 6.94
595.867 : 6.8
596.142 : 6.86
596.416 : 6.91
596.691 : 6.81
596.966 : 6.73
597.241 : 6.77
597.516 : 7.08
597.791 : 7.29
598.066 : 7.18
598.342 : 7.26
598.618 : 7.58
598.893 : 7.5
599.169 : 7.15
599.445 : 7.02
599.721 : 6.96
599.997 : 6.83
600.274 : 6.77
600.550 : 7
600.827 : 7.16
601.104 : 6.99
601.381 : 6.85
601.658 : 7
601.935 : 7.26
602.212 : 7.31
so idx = 6.83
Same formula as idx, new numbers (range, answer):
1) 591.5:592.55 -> 7.36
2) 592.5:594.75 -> 7.05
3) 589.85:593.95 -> 7.18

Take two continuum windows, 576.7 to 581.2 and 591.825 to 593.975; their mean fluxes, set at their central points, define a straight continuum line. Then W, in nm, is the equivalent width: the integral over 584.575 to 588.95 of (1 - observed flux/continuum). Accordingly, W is 0.52 nm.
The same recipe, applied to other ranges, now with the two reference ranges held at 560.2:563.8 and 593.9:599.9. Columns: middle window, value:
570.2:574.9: 0.25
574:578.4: -0.36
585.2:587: 0.22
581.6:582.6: -0.49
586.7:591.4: 0.15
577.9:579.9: -0.26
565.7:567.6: 0.03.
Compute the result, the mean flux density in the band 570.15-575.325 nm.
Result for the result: 6.51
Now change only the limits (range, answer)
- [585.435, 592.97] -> 6.75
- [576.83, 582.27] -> 8.24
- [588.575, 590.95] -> 6.64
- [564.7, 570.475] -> 6.87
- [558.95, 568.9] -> 6.75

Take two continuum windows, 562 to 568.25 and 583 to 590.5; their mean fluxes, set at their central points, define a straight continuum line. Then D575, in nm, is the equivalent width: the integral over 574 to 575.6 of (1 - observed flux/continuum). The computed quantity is 0.04 nm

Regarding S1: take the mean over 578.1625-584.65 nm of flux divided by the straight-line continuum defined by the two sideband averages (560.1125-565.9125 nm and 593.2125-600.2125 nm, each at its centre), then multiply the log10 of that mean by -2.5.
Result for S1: -0.20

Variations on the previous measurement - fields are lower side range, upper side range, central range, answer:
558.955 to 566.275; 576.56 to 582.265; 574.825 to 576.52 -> 0.08 mag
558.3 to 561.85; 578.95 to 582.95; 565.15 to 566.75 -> 0.07 mag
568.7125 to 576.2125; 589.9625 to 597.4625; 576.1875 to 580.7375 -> -0.12 mag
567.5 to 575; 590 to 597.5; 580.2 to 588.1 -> -0.12 mag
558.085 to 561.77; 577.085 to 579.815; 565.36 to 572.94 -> 0.07 mag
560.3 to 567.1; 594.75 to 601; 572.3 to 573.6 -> 0.08 mag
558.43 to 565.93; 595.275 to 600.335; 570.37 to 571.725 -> 0.02 mag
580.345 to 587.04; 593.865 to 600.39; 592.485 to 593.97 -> 0.04 mag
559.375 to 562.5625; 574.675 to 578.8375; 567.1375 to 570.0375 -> 0.03 mag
